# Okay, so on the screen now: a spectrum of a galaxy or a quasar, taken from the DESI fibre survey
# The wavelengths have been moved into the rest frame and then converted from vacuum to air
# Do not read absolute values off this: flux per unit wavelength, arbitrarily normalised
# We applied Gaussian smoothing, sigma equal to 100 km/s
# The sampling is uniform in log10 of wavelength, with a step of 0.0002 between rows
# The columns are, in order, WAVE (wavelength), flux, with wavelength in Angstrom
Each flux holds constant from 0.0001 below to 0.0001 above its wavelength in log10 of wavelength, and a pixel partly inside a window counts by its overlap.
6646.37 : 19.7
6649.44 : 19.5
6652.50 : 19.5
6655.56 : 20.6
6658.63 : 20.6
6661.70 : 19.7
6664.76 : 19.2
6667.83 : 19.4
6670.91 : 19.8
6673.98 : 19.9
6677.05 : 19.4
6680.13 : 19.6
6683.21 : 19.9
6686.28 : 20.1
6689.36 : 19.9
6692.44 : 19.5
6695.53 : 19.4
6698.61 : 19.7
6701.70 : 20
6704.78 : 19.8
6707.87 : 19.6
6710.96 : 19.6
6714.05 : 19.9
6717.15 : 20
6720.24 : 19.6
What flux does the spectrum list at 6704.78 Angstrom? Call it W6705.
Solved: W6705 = 19.8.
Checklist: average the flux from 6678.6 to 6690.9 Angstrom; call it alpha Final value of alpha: 19.9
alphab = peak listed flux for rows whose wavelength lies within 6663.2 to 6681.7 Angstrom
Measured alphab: 19.9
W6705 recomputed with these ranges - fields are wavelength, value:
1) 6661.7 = 19.7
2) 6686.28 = 20.1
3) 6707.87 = 19.6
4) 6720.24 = 19.6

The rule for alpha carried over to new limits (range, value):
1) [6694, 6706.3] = 19.7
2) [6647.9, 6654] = 19.5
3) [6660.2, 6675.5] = 19.6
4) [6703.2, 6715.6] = 19.7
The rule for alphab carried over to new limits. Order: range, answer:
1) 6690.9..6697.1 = 19.5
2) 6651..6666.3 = 20.6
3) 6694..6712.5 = 20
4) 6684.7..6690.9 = 20.1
